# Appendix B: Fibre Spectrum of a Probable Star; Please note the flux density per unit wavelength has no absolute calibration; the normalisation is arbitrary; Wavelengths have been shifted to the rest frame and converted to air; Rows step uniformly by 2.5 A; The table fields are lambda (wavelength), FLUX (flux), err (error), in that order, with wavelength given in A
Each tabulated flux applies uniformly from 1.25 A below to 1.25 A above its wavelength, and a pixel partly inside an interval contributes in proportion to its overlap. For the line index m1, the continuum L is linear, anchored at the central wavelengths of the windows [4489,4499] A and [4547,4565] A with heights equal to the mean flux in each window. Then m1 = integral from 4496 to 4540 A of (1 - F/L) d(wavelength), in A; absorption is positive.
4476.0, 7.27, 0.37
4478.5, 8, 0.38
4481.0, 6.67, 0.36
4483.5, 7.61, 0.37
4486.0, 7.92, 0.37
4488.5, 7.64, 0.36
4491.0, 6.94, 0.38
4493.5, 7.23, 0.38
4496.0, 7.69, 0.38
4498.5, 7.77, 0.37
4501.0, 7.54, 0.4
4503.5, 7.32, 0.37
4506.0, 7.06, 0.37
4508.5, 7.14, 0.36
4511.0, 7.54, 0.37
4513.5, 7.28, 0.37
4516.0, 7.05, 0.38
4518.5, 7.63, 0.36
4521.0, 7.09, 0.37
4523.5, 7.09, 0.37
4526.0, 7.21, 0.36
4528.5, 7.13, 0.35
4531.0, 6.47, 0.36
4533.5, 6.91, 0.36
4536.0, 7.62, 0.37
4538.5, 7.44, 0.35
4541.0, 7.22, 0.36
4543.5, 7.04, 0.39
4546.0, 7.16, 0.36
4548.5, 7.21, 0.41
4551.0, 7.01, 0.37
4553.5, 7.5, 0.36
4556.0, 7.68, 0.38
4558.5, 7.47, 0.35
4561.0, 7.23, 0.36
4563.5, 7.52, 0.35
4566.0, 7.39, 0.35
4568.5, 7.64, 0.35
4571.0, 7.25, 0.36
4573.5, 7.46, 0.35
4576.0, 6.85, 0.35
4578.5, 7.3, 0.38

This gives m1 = 0.7 A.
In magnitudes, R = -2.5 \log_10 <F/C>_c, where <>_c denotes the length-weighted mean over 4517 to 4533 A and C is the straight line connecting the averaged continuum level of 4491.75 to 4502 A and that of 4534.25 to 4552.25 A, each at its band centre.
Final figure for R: 0.04 mag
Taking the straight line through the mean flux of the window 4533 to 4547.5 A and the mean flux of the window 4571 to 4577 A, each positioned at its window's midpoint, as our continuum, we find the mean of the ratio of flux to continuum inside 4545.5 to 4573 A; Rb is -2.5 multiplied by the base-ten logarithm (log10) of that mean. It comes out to -0.02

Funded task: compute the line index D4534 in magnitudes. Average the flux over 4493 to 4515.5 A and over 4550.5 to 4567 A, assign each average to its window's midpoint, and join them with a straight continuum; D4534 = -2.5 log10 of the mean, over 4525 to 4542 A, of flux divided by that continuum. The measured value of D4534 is 0.040 mag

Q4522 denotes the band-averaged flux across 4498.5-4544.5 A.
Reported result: 7.23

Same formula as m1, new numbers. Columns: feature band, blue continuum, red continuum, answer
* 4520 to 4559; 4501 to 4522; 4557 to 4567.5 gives 0.8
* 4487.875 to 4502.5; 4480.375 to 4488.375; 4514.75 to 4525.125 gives -0.1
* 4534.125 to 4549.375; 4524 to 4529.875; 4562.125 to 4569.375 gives 0.0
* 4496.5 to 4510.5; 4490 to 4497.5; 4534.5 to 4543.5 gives -0.1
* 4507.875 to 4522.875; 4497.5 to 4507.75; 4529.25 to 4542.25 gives 0.0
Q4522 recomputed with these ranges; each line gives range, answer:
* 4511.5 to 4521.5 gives 7.3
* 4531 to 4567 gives 7.28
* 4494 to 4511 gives 7.42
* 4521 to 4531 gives 7.05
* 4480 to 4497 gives 7.39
